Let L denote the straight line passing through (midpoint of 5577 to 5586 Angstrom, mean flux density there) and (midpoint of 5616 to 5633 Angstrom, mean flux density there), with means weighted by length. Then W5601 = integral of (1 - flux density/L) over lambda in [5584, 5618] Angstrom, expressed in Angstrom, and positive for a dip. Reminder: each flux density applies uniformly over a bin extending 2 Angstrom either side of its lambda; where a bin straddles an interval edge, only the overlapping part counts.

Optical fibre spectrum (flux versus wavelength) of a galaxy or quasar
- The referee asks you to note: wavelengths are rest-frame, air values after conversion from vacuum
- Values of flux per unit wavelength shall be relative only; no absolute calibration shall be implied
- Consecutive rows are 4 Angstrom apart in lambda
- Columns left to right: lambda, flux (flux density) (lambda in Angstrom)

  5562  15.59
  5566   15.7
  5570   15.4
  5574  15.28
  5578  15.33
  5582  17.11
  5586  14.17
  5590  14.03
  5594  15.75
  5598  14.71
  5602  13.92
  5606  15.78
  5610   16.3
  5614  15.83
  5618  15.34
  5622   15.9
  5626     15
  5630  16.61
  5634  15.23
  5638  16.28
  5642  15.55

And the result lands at 1.5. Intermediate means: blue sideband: 15.9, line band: 15.1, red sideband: 15.7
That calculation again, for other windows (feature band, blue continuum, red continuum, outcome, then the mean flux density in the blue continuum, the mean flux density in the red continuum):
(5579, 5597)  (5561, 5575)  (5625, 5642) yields 0.41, 15.5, 15.8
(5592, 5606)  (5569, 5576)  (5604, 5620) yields 0.64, 15.3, 15.8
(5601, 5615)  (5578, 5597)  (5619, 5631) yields -0.03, 15.2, 15.7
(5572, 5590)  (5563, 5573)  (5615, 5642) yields 0.30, 15.5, 15.7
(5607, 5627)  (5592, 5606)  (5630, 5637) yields -0.45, 14.9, 15.8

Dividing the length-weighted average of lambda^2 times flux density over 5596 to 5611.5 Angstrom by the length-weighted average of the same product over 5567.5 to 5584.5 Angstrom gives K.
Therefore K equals 1.0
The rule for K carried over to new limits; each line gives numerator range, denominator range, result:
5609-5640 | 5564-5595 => 1.05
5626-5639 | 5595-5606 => 1.09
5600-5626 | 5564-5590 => 1.02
